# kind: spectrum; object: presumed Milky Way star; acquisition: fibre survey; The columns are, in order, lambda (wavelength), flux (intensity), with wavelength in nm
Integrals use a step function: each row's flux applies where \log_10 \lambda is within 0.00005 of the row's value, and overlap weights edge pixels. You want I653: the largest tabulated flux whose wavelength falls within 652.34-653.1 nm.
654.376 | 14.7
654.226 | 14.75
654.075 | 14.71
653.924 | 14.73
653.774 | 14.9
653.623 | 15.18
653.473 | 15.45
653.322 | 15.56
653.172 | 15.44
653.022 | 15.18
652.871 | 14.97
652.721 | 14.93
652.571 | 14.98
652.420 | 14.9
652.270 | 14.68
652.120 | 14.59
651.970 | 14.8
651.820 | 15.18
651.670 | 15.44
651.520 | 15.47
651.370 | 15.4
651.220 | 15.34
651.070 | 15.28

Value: 15.18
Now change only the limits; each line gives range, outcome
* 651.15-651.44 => 15.4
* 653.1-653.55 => 15.56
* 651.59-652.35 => 15.44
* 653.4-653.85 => 15.45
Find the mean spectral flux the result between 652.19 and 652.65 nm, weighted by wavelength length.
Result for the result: 14.8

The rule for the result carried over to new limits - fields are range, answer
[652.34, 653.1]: 15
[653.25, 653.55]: 15.5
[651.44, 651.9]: 15.4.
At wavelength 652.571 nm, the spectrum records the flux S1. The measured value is 14.98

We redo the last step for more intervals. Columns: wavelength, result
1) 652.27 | 14.68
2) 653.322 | 15.56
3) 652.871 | 14.97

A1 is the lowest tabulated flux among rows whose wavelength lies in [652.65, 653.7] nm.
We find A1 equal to 14.93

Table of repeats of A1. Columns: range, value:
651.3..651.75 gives 15.4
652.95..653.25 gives 15.18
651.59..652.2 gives 14.59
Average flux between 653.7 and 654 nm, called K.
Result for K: 14.8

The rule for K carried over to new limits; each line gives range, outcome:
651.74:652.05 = 15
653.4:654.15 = 15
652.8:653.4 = 15.3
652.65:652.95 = 14.9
